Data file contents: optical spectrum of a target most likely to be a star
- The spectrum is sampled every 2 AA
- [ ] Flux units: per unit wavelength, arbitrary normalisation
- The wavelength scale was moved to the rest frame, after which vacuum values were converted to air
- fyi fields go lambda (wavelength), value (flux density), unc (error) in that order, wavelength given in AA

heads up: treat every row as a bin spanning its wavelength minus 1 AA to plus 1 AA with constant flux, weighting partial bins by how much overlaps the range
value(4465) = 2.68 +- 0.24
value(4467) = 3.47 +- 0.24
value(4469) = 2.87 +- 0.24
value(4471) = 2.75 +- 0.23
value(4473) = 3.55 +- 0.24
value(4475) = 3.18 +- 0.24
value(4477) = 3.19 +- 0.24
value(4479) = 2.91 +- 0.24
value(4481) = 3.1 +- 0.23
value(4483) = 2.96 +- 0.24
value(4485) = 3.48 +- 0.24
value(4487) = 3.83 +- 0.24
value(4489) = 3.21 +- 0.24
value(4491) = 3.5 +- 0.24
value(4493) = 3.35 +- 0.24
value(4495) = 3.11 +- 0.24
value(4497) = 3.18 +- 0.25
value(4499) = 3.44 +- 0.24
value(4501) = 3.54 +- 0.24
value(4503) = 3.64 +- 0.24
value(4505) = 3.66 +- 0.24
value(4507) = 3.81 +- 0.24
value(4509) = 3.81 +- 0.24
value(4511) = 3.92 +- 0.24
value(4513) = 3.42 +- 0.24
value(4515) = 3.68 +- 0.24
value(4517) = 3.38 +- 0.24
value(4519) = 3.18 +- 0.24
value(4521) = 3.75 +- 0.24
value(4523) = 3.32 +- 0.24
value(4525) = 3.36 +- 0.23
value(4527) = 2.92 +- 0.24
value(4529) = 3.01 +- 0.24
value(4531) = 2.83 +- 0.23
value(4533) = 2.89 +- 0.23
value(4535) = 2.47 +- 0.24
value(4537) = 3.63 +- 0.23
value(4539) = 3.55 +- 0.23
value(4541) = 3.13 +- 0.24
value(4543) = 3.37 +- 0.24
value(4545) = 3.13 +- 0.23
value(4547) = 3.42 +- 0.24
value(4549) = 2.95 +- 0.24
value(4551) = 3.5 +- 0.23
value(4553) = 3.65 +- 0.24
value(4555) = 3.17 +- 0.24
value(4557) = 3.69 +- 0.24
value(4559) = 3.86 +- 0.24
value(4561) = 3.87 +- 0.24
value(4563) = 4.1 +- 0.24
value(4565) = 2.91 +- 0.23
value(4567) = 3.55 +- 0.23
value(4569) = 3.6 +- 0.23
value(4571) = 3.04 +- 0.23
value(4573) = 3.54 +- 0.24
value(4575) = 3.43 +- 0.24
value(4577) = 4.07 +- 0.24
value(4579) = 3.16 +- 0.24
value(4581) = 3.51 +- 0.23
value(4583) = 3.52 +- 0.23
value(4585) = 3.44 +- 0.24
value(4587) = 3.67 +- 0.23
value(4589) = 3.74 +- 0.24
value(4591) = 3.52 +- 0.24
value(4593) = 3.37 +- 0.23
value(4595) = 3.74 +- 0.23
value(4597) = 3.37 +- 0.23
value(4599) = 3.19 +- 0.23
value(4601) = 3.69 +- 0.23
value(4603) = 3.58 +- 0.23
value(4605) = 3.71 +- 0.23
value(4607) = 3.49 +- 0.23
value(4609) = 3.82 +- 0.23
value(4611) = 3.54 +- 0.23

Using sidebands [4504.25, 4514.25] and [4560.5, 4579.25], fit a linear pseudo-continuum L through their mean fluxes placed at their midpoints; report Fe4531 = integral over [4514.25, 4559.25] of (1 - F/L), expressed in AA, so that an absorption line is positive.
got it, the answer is 4.34 AA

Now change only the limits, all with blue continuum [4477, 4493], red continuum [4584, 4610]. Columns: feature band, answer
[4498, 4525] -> -1.8 AA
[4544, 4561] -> 0.0 AA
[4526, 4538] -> 1.6 AA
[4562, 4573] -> 0.1 AA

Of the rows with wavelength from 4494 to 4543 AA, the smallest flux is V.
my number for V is 2.47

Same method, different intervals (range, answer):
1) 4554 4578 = 2.91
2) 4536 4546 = 3.13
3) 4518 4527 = 2.92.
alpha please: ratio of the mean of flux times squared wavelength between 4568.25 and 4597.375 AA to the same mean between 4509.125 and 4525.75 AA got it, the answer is 1.03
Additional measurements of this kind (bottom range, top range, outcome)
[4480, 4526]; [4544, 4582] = 1.03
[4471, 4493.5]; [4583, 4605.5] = 1.14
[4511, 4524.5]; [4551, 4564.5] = 1.07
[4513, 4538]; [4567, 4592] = 1.12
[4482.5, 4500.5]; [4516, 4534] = 0.96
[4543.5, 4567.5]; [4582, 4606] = 1.04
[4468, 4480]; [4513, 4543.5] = 1.08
